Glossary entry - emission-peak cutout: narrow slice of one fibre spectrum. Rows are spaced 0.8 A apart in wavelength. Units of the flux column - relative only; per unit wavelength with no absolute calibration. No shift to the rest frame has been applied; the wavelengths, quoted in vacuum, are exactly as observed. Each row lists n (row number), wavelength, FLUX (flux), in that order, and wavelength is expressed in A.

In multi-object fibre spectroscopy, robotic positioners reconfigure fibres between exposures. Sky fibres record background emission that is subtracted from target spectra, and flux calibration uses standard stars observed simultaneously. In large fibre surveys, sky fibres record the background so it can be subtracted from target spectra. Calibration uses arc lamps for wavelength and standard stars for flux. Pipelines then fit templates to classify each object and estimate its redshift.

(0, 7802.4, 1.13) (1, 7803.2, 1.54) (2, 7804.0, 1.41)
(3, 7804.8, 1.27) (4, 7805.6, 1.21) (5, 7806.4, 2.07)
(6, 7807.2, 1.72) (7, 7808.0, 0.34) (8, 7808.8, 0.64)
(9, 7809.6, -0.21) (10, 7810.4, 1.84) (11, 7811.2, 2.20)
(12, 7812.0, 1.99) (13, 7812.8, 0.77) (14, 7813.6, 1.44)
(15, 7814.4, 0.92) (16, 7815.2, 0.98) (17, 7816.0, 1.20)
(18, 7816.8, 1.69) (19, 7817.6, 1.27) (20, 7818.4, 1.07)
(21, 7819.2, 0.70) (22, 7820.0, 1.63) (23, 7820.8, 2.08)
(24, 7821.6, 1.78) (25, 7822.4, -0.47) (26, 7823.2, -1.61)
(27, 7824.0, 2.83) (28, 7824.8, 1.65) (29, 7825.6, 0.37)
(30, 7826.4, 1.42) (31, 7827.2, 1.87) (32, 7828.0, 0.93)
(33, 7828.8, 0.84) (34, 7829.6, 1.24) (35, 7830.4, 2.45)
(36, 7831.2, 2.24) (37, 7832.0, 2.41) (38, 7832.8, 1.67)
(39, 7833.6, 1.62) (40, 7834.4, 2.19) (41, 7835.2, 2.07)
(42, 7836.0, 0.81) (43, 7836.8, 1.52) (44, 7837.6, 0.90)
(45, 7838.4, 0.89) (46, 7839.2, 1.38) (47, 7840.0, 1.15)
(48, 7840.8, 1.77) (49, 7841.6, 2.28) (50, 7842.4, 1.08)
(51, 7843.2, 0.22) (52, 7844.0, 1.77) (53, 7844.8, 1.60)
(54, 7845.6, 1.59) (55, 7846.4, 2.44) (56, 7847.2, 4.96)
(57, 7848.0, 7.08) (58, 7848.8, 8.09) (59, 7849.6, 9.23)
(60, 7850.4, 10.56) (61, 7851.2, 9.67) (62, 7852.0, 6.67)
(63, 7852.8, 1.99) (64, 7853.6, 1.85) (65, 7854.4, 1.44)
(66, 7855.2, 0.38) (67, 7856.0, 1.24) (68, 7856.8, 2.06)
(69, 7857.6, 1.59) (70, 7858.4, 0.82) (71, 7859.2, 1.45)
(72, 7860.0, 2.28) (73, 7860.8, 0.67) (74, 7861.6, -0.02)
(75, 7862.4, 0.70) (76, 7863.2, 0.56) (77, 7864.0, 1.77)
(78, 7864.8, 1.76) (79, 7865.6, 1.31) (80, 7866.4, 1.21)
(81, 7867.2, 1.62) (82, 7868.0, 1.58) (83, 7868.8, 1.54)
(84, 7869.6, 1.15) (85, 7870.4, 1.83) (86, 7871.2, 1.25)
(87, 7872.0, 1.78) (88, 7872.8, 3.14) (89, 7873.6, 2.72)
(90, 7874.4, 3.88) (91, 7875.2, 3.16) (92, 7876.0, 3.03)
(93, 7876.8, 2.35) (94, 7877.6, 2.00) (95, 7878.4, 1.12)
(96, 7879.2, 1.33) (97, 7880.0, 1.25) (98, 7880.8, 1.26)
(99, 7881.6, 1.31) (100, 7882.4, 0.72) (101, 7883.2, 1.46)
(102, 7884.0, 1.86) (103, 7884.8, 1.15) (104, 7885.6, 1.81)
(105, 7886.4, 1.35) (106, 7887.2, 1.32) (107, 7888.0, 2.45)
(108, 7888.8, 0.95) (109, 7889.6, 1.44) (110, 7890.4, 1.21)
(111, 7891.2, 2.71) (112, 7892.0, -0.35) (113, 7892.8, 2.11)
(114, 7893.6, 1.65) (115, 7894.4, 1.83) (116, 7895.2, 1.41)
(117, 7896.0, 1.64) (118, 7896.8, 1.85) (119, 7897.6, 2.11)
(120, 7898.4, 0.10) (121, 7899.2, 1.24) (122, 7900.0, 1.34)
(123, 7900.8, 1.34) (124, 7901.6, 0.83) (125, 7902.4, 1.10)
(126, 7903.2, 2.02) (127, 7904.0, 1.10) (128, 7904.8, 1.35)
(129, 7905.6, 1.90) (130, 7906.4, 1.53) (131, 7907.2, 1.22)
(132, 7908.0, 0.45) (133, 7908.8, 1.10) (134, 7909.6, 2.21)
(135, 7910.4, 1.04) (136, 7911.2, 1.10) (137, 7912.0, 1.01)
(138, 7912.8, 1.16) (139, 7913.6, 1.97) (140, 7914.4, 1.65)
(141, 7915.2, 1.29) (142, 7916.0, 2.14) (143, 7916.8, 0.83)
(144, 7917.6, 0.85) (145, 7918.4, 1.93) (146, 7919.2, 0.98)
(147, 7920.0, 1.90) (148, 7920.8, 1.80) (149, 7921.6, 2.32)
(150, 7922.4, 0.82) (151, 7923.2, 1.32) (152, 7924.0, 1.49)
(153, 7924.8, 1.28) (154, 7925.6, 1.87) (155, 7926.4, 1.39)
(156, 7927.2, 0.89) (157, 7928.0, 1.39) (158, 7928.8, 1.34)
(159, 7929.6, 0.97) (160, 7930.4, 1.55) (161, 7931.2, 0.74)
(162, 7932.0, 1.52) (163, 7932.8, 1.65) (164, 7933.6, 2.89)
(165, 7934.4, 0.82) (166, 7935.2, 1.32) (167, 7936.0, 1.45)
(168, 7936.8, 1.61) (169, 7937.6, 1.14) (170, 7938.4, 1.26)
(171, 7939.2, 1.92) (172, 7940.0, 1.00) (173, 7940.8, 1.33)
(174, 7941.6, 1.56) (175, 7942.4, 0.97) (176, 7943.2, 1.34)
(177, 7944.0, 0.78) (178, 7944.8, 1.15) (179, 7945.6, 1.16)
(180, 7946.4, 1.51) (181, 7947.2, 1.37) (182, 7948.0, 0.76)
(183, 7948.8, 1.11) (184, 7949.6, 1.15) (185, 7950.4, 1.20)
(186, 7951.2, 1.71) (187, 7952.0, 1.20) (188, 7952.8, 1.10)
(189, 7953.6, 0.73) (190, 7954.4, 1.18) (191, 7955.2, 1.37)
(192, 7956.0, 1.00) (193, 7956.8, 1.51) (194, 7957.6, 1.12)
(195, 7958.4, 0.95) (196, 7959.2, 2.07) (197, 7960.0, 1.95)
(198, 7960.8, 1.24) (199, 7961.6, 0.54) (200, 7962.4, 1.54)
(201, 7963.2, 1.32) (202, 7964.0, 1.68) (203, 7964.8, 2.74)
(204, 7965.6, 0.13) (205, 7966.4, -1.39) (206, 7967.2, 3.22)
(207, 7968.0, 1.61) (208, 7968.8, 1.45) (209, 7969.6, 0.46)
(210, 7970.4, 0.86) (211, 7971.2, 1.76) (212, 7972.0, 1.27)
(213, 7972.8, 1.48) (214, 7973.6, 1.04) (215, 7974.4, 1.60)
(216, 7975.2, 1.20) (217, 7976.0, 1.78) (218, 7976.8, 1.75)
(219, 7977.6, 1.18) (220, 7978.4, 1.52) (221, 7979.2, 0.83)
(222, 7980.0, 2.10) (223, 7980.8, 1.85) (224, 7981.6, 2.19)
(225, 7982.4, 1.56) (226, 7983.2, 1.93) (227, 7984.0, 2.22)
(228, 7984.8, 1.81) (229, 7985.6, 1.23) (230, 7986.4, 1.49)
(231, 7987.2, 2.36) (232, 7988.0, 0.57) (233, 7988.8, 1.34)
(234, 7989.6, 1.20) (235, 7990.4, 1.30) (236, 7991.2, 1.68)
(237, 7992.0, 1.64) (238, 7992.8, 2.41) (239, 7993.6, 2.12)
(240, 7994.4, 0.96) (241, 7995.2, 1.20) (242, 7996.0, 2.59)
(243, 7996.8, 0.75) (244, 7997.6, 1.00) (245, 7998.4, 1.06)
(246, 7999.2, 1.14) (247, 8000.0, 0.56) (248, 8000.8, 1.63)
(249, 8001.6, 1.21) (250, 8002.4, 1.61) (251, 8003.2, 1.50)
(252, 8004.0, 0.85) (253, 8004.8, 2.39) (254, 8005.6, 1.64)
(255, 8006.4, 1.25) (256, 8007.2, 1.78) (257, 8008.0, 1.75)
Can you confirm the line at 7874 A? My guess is [N II] 6583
